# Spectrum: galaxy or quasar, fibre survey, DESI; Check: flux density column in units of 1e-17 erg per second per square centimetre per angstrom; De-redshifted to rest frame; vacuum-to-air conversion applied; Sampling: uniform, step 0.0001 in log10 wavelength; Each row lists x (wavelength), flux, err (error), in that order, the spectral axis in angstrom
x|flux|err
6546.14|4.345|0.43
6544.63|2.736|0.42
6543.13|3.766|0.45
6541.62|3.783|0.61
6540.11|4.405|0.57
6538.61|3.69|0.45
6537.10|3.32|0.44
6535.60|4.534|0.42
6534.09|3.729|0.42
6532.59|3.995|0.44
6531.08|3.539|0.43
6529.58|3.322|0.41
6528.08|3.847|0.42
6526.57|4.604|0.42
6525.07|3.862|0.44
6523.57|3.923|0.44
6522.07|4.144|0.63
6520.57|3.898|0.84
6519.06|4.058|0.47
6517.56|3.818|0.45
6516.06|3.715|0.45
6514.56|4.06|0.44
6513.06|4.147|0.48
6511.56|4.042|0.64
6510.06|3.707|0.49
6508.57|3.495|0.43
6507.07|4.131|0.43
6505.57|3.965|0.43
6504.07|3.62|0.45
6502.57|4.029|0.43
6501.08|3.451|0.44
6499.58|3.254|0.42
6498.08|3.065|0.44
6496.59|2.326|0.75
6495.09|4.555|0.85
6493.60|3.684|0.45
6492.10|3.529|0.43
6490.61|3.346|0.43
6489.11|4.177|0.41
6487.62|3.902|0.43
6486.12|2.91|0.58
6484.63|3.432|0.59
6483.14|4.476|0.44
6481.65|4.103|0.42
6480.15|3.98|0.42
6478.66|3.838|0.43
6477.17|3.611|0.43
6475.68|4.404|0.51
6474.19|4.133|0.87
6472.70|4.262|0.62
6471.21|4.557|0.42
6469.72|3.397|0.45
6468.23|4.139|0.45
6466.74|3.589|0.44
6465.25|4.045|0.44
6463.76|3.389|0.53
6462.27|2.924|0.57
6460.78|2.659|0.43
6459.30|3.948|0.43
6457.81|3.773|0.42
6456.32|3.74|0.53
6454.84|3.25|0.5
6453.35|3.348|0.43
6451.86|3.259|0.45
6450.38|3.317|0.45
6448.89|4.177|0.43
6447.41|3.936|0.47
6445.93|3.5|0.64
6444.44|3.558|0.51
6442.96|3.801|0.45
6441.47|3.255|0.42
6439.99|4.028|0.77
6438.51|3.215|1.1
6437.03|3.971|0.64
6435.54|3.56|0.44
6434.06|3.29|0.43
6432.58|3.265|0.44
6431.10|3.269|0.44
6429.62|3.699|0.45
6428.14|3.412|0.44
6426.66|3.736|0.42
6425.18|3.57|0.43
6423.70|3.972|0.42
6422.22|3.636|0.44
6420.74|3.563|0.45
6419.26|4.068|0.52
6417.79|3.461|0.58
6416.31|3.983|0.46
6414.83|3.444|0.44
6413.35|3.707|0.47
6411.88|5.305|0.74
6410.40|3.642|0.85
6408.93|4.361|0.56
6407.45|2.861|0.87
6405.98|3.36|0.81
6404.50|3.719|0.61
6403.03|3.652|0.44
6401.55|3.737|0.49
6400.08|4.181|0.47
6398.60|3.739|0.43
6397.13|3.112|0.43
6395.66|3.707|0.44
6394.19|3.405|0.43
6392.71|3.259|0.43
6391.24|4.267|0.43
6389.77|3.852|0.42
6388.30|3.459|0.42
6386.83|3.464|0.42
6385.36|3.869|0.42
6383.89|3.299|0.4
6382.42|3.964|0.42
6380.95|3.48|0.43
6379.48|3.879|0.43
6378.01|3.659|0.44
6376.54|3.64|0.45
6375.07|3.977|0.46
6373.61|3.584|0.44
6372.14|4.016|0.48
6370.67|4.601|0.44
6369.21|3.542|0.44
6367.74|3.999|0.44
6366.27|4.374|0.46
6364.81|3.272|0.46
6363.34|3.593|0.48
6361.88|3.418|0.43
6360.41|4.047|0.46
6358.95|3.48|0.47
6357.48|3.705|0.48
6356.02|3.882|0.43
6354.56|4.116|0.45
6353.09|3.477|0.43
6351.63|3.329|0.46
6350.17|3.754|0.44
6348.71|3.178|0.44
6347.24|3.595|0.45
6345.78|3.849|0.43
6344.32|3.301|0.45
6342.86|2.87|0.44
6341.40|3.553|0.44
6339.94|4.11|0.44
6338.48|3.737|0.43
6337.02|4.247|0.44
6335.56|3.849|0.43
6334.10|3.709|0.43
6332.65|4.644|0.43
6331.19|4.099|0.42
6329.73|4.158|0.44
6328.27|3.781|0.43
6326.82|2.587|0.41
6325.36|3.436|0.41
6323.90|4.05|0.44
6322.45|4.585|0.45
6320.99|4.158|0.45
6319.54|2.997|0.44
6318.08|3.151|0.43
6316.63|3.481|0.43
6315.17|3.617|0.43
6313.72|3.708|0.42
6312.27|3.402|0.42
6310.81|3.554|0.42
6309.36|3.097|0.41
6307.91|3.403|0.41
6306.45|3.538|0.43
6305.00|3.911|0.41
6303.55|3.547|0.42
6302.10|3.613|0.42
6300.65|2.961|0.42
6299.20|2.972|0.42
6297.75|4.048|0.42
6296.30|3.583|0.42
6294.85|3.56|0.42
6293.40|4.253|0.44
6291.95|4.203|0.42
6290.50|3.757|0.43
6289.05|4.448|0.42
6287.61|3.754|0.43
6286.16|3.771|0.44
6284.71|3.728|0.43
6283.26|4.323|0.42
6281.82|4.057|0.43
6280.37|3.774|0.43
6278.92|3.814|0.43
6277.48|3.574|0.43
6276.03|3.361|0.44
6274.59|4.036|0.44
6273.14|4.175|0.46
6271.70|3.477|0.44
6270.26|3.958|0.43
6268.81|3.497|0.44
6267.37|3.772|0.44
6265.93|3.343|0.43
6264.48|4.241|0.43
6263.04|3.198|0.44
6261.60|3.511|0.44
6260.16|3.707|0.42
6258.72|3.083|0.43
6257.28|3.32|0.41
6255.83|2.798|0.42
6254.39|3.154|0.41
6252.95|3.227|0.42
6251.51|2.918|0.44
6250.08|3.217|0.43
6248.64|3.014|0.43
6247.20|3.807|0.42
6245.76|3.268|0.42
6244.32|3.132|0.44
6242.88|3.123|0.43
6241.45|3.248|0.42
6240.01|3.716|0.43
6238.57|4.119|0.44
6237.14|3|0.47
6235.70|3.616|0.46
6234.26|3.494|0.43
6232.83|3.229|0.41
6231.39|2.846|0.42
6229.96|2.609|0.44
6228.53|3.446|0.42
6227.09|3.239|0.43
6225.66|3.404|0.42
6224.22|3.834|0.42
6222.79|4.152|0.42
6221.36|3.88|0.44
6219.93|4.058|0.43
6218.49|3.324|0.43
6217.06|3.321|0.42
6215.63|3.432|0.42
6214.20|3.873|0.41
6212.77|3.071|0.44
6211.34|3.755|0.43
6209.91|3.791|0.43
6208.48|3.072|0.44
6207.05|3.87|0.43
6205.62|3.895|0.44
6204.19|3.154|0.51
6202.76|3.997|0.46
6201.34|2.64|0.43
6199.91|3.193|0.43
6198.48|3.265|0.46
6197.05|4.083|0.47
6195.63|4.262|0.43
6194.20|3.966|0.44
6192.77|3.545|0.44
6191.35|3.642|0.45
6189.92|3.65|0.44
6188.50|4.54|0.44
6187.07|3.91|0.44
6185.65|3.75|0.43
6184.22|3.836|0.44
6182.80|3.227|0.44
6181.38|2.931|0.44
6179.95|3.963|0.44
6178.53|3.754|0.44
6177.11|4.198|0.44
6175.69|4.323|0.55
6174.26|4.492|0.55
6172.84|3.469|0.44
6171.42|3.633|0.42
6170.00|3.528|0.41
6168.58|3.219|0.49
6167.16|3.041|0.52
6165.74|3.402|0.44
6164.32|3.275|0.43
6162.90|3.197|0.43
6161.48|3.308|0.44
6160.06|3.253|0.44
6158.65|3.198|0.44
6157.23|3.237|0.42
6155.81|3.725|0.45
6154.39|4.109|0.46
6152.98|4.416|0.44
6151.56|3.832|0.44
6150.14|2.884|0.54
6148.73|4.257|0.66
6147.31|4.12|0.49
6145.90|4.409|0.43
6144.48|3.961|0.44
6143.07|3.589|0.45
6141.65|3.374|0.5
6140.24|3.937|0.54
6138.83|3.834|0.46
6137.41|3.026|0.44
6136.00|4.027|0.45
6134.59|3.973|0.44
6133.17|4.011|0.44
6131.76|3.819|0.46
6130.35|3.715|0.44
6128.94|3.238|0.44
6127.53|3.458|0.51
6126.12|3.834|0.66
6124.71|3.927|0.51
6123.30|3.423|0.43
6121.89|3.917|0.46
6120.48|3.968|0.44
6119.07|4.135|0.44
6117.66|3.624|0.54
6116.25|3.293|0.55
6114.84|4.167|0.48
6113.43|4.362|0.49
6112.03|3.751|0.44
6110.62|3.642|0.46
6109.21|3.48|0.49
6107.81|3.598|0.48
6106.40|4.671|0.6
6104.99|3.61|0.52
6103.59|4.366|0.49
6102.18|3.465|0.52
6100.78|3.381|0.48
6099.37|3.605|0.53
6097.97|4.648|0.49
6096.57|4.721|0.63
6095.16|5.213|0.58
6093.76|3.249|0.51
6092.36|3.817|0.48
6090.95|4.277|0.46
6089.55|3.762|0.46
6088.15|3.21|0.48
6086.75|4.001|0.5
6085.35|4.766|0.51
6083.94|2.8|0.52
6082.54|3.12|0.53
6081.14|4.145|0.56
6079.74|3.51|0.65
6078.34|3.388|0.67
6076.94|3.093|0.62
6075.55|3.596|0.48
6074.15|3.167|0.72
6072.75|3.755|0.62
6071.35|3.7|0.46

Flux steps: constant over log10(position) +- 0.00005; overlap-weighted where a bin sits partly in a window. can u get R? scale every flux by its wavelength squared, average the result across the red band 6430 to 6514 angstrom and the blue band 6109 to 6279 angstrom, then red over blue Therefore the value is 1.1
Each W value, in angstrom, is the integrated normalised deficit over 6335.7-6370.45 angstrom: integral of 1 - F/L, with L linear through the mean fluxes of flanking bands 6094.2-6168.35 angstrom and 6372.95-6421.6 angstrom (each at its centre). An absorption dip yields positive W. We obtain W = 0.36 angstrom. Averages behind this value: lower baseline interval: 3.77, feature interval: 3.69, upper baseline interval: 3.72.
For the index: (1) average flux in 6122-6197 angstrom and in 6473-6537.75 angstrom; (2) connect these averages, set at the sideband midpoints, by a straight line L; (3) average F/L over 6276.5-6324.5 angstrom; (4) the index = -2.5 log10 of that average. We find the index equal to 0.01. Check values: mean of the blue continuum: 3.71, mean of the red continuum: 3.81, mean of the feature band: 3.71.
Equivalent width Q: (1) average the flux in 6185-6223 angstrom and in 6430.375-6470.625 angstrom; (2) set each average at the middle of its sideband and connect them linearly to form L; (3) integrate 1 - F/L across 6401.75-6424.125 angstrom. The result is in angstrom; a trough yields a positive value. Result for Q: -1.4 angstrom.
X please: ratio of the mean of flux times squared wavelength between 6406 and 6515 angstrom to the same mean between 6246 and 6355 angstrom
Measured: 1.07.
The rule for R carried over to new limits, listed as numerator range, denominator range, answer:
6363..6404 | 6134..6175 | 1.10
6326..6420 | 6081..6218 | 1.08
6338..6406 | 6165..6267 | 1.10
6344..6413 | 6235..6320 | 1.08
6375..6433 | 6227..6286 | 1.11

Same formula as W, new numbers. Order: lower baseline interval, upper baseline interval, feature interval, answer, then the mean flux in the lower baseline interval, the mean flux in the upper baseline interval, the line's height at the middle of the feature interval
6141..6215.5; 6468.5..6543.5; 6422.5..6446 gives 1.4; 3.65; 3.83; 3.79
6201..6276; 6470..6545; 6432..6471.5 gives 1.8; 3.47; 3.82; 3.75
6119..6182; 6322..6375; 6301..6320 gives 1.5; 3.69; 3.76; 3.75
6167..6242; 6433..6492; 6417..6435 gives 0.5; 3.6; 3.69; 3.68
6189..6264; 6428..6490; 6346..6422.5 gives -2.5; 3.45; 3.68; 3.61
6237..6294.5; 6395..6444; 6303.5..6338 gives -0.7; 3.6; 3.67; 3.63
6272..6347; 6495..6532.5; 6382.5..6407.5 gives 0.9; 3.72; 3.77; 3.74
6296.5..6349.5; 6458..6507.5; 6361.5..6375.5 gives -0.7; 3.62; 3.72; 3.65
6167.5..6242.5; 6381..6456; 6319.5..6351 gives -1.1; 3.6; 3.65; 3.63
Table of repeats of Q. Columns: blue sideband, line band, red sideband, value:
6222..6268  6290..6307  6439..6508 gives -1.08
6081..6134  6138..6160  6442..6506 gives 0.30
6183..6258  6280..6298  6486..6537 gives -1.94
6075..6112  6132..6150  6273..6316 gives -0.26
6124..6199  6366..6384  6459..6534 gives -0.47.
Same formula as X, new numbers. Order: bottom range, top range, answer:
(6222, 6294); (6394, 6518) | 1.11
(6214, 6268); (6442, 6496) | 1.18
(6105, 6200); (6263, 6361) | 1.05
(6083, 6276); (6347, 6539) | 1.11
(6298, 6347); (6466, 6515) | 1.10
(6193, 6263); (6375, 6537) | 1.16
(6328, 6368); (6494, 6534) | 1.06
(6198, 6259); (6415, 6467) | 1.13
